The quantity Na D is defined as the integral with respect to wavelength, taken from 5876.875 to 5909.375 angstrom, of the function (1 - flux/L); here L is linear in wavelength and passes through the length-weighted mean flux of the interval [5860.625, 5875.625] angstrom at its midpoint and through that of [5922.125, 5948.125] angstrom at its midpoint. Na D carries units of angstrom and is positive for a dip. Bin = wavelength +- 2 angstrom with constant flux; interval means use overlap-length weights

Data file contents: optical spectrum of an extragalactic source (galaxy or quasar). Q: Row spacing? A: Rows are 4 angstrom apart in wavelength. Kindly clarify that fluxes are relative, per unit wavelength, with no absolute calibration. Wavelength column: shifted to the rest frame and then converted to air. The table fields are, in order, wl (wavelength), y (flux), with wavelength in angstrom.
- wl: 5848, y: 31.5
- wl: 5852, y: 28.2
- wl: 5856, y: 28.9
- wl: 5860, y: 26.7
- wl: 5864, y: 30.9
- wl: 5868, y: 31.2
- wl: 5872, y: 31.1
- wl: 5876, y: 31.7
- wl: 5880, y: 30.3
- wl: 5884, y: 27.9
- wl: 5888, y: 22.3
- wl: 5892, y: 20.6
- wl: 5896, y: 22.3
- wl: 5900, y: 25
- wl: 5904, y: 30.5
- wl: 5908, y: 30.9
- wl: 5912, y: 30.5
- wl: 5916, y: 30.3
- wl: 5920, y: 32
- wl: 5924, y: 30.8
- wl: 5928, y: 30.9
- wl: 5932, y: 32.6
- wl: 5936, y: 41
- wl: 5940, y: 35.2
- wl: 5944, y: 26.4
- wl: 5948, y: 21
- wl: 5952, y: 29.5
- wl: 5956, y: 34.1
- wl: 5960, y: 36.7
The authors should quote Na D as 5.0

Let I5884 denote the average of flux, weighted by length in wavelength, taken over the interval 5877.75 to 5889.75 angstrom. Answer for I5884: 27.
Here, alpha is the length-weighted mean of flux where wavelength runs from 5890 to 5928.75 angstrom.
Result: 28.3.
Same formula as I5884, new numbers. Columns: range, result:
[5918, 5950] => 31.2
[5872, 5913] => 27.3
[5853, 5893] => 28.4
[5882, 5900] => 23.5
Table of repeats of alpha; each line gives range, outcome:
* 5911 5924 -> 30.9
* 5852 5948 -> 29.4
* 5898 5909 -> 28.6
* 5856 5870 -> 29.5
